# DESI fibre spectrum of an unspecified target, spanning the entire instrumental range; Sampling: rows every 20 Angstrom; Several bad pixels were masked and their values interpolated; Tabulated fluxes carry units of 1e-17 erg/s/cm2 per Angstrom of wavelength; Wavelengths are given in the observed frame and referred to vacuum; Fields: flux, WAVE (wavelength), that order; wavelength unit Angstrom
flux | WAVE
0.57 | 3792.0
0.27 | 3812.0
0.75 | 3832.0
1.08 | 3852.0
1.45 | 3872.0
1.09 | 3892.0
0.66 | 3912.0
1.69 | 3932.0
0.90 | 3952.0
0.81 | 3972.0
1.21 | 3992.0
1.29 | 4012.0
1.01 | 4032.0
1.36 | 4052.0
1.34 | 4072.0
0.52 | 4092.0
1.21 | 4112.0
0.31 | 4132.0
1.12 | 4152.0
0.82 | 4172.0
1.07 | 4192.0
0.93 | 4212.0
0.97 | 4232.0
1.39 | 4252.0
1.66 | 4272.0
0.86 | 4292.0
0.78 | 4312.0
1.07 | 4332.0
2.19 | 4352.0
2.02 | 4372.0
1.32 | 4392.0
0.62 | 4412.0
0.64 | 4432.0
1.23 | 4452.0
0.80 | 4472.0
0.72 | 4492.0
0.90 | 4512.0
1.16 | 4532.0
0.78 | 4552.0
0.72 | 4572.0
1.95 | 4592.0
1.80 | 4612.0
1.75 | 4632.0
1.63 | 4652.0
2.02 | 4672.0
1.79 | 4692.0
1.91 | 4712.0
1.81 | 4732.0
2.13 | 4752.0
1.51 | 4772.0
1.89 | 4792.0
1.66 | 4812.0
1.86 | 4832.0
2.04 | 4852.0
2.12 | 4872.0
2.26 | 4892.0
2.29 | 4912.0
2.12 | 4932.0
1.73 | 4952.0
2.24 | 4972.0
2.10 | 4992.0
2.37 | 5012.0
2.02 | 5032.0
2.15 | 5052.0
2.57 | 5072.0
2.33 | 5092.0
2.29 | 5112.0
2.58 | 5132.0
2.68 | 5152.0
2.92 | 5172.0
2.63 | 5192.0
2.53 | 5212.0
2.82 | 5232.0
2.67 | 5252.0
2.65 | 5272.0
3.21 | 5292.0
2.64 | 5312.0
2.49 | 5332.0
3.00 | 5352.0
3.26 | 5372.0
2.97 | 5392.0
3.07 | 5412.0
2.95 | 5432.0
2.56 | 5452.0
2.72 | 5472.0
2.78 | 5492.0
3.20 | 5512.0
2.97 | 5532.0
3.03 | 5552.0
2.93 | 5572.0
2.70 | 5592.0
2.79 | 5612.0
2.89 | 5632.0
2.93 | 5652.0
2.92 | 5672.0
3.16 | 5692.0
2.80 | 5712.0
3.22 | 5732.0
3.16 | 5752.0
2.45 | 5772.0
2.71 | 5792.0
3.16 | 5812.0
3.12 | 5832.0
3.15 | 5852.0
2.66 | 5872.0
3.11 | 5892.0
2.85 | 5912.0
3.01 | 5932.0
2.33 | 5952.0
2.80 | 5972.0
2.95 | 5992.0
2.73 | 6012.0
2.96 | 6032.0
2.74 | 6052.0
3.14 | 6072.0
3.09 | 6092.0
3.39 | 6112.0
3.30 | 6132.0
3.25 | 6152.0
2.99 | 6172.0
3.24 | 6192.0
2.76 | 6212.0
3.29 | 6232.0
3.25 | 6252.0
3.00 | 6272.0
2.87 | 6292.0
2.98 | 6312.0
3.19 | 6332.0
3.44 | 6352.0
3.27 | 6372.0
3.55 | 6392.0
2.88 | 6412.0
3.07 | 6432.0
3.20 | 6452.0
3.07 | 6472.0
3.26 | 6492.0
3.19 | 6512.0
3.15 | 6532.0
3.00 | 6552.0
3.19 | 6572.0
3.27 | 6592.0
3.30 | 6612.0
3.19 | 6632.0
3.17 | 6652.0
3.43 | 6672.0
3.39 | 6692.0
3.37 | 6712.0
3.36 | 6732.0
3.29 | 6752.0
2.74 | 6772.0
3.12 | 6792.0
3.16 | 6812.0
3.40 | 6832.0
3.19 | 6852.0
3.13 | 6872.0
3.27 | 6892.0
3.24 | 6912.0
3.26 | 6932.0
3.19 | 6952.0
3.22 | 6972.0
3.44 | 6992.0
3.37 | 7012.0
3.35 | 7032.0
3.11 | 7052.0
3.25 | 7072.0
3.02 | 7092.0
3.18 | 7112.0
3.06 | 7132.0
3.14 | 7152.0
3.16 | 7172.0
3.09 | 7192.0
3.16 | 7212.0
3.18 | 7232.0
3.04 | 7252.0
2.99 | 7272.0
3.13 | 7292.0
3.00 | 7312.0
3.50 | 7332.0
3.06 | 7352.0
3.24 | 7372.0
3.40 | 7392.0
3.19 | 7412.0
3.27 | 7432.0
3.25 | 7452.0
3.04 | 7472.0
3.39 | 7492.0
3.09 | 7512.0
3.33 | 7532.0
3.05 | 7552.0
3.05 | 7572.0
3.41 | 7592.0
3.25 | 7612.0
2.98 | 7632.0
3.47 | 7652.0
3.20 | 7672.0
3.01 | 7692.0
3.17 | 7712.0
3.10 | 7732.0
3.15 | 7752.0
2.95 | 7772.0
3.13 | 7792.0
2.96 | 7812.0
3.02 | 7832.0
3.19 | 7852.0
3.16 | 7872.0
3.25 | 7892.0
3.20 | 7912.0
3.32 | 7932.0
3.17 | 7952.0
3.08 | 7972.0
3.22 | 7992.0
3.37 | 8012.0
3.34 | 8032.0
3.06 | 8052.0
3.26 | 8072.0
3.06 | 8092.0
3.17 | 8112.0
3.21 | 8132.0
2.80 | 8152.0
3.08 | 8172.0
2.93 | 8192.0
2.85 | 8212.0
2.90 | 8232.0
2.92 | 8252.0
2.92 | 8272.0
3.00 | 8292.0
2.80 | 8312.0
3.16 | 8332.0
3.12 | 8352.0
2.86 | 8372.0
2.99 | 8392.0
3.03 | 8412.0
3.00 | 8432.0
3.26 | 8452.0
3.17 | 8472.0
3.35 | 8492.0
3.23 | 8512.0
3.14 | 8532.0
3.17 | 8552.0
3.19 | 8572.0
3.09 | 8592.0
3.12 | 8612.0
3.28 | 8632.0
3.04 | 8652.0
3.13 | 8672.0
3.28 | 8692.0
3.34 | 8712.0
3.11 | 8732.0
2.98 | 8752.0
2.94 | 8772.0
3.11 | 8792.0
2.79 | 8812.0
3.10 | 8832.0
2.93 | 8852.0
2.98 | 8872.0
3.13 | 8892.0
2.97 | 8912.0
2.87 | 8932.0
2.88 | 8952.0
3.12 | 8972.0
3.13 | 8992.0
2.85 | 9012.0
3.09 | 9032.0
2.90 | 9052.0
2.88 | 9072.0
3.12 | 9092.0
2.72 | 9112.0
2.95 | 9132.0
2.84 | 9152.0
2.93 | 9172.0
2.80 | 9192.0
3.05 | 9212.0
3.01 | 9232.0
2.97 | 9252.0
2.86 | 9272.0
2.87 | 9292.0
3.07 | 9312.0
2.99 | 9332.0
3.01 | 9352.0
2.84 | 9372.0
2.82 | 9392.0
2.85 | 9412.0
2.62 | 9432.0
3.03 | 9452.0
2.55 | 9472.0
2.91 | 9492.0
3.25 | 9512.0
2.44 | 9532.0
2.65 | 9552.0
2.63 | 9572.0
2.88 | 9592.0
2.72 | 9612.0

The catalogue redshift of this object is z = 0.149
